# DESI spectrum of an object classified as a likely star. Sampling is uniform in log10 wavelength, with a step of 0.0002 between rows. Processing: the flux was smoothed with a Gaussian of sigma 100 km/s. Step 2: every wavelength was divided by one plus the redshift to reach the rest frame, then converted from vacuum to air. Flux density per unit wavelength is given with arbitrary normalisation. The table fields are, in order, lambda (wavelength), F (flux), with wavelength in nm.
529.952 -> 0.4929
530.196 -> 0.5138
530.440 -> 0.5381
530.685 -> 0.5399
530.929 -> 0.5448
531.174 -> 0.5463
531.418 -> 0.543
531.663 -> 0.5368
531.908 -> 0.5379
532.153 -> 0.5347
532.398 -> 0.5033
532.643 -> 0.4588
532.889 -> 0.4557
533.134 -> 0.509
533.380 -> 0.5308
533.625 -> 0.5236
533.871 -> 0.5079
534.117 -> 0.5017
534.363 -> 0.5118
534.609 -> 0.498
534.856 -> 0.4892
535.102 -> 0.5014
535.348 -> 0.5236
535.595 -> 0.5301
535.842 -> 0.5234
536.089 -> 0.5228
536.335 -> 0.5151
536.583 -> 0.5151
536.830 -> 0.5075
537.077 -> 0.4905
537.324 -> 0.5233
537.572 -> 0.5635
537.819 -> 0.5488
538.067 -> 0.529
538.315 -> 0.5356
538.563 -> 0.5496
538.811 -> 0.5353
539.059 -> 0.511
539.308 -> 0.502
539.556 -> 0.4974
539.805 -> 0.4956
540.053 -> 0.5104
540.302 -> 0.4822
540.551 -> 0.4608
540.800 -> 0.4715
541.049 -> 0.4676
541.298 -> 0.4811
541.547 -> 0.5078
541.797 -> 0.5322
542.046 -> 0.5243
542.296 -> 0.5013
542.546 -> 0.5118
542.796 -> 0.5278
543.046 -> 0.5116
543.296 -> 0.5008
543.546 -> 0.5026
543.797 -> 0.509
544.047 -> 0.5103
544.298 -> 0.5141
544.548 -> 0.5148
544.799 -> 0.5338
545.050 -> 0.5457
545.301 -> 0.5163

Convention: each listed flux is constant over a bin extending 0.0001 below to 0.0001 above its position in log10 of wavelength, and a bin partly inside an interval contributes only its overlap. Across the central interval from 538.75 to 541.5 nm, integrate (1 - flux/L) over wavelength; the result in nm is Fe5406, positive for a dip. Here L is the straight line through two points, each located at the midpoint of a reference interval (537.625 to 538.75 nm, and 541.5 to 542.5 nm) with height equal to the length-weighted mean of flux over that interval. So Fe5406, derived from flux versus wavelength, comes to 0.195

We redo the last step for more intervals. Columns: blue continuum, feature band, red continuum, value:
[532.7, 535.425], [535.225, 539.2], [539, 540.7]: -0.229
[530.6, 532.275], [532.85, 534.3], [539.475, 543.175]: 0.065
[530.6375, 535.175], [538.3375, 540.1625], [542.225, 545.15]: -0.003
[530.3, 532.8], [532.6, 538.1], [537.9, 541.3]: 0.032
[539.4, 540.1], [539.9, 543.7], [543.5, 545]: 0.061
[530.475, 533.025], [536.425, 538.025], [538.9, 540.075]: -0.051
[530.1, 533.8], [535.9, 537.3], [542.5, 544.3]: 0.014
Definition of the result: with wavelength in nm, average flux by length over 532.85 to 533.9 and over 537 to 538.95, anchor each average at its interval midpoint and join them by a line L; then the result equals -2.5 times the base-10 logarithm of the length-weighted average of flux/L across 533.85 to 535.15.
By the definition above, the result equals 0.03 mag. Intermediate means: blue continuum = 0.509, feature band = 0.501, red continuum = 0.535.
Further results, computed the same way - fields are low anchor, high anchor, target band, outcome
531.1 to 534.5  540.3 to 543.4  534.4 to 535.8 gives 0.00 mag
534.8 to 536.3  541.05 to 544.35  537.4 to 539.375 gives -0.04 mag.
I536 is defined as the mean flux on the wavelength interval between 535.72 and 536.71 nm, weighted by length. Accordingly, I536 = 0.519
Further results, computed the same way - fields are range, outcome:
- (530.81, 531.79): 0.543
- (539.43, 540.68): 0.489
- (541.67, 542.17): 0.528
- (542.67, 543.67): 0.511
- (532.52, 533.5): 0.488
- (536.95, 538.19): 0.531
